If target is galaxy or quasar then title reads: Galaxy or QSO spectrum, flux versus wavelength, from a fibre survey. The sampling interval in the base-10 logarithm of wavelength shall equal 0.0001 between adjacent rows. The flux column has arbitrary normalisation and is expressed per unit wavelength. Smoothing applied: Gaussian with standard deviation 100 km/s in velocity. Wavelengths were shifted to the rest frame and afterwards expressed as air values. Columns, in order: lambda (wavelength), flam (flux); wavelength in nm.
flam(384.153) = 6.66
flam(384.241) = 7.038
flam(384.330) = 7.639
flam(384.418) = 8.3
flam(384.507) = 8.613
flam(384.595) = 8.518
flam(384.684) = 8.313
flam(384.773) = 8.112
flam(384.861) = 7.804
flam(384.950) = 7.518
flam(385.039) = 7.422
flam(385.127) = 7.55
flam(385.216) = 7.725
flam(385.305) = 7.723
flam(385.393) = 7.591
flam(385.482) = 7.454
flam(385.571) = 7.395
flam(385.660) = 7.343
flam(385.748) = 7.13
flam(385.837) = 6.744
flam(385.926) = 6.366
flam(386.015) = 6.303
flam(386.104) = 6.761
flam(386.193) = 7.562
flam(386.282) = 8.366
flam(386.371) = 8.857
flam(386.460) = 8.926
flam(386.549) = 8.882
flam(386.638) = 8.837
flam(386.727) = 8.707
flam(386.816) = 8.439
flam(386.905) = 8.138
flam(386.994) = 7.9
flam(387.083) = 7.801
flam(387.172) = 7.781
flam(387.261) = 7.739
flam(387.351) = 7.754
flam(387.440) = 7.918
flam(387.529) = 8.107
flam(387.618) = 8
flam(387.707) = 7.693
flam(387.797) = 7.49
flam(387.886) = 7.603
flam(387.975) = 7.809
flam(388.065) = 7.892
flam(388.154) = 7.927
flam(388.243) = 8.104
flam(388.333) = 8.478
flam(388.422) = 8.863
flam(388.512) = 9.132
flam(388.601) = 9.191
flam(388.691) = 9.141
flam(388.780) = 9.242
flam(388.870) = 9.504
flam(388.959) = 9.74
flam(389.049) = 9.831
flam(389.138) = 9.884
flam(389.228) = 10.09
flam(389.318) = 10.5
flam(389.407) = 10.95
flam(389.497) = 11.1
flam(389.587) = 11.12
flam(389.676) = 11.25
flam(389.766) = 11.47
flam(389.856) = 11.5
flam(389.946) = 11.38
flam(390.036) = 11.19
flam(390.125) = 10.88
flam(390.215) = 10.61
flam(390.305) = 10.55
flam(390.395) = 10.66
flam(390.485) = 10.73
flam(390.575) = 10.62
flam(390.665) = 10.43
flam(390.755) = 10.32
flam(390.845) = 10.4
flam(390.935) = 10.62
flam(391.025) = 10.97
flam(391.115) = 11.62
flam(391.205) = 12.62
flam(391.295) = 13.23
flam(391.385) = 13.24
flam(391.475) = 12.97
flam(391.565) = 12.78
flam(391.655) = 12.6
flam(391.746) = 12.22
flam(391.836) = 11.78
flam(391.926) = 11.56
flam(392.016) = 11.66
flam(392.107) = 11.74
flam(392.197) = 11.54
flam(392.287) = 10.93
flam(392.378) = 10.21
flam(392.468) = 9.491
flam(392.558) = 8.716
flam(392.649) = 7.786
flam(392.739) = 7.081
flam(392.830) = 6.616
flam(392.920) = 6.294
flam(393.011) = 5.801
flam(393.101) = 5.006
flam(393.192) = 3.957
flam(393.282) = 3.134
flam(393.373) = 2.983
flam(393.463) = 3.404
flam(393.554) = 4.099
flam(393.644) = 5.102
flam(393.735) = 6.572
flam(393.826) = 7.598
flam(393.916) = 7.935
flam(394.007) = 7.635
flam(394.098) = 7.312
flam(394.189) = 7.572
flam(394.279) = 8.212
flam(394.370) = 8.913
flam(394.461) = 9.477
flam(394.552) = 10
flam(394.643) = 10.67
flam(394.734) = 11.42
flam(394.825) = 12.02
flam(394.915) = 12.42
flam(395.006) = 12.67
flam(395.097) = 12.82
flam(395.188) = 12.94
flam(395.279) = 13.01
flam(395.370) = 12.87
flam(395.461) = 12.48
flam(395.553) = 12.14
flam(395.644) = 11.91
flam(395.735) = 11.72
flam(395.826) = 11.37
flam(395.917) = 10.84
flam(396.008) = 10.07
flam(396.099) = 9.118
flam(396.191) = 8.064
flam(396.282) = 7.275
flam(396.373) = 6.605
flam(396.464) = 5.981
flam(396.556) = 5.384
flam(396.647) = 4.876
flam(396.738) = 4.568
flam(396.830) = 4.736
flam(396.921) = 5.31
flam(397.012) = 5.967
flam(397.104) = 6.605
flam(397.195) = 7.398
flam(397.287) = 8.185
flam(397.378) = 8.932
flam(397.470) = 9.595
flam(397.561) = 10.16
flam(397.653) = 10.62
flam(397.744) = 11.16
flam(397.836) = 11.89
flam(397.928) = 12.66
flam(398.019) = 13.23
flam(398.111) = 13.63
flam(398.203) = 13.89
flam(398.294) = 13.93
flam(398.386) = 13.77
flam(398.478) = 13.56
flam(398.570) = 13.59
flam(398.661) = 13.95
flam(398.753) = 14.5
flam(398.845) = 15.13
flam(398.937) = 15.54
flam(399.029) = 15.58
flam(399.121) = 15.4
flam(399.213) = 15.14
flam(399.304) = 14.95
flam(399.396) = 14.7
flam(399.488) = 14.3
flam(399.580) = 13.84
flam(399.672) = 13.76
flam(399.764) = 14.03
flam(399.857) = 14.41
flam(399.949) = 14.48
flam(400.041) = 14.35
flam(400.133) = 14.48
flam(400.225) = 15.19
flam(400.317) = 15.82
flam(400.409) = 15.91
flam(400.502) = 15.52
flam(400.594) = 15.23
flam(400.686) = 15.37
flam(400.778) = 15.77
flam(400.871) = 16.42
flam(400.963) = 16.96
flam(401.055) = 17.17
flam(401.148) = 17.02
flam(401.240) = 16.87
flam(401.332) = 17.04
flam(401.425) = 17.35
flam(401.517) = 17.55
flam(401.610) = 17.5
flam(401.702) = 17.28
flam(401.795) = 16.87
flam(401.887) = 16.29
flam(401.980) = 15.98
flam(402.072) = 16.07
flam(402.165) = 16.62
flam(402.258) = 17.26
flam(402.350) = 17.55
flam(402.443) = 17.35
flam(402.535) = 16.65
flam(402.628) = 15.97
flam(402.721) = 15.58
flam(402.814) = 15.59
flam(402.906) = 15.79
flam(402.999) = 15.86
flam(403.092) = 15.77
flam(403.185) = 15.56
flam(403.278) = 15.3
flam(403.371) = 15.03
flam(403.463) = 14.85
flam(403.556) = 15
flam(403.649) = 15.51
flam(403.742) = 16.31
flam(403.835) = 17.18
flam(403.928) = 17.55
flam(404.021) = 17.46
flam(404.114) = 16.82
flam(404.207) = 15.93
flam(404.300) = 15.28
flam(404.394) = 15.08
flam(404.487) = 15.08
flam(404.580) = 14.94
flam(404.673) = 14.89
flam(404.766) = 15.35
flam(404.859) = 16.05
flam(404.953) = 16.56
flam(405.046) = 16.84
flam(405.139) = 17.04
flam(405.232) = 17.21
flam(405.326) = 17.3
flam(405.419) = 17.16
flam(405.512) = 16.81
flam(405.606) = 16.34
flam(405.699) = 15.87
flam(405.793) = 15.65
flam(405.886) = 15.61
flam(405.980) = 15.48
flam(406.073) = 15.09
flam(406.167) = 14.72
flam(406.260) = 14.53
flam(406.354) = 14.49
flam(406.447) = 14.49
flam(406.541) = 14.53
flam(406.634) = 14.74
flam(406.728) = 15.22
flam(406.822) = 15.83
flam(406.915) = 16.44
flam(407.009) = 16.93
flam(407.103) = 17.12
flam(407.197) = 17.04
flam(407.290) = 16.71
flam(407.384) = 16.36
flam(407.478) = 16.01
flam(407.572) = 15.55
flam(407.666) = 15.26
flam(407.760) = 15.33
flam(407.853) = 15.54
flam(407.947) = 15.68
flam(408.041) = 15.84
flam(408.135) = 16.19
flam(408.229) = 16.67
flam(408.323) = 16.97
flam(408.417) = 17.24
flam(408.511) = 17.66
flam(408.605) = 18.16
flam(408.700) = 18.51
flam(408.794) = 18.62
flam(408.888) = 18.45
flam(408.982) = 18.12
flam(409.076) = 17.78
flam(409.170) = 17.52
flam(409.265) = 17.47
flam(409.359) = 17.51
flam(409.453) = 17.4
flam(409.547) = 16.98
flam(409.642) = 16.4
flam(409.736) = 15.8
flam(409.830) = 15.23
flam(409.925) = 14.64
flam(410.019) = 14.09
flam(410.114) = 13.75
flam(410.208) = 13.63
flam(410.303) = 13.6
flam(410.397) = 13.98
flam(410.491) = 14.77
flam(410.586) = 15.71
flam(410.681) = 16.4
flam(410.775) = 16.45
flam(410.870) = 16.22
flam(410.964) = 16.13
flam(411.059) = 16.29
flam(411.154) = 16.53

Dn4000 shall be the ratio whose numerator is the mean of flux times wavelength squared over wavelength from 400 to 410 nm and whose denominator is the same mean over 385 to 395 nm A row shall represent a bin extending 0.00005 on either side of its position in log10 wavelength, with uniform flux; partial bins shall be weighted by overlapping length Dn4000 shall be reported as 1.95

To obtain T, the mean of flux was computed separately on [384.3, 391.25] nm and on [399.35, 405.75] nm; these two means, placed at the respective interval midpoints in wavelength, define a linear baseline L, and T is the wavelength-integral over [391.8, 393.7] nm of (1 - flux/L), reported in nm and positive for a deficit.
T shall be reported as 0.62 nm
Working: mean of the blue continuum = 8.95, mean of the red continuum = 16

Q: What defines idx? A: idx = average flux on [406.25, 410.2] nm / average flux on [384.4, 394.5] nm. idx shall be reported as 1.85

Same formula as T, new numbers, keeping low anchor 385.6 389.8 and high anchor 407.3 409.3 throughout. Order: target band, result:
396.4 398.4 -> 0.551 nm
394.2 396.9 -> 0.451 nm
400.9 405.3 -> -0.462 nm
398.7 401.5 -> -0.377 nm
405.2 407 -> 0.036 nm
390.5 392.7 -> -0.235 nm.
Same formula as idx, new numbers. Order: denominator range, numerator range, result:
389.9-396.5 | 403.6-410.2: 1.67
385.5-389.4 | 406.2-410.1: 1.97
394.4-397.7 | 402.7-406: 1.69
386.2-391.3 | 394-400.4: 1.19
